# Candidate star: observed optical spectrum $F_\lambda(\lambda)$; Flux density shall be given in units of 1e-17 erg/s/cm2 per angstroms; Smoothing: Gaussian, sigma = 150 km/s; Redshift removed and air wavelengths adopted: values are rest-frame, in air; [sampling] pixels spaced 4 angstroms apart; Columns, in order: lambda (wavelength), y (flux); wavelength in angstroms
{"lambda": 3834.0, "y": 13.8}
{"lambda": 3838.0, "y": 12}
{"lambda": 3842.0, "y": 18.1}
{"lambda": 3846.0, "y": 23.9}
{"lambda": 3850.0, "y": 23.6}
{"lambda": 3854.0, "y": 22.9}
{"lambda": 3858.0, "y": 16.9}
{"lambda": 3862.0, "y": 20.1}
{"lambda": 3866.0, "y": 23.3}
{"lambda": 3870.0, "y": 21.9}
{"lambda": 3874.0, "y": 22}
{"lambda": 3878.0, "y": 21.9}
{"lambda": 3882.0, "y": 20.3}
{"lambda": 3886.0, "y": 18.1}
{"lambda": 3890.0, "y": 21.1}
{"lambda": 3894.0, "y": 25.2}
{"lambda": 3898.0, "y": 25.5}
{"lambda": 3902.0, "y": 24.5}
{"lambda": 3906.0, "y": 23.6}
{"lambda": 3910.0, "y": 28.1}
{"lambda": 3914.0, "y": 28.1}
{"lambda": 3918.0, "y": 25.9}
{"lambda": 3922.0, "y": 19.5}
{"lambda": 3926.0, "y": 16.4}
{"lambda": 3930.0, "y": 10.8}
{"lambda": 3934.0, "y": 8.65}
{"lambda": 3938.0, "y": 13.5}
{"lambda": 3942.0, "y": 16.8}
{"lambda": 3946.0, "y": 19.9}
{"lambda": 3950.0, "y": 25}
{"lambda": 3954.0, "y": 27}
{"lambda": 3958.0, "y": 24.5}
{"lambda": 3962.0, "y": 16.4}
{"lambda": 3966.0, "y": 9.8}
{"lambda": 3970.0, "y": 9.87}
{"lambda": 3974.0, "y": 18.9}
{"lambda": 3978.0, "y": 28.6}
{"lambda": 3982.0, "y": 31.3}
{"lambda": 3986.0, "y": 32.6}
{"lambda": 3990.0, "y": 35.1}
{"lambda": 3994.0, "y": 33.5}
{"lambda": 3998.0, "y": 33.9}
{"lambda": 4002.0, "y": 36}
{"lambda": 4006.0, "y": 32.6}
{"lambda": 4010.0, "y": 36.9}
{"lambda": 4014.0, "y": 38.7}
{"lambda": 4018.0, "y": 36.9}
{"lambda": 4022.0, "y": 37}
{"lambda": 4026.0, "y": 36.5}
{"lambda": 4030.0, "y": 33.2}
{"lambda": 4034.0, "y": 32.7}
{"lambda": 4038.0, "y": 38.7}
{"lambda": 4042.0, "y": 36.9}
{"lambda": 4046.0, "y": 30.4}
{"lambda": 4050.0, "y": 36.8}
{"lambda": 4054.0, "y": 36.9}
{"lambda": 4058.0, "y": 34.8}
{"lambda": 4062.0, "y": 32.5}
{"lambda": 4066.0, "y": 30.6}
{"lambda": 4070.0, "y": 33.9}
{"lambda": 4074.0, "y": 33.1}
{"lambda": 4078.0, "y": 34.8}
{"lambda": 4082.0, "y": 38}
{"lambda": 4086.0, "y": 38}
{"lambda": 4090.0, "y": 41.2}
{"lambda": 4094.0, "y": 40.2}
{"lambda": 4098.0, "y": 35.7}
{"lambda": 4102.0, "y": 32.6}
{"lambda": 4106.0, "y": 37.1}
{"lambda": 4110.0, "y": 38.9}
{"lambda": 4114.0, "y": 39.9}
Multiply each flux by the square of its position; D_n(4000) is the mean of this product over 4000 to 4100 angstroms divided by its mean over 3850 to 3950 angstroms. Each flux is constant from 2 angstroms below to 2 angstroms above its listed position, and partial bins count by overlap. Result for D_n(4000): 1.9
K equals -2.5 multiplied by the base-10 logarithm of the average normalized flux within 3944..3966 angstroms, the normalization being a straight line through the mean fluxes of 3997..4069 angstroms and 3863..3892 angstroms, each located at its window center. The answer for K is 0.29 mag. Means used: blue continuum 21.2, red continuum 35.1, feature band 21.4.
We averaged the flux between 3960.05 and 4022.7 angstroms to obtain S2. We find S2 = 29.1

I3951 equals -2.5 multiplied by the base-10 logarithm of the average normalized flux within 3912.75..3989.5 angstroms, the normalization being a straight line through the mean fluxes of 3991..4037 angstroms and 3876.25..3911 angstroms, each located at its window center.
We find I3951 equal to 0.38 mag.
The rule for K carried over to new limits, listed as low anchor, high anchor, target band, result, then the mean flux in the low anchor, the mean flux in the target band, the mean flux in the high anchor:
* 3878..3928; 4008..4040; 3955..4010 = 0.20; 23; 26.8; 36.3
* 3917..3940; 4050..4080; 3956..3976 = 0.27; 15.4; 15.9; 34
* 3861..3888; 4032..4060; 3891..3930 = 0.03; 21.1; 23.3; 35.3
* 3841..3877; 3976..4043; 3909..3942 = 0.41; 21.5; 18.5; 34.7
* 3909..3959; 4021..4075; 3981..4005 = -0.22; 20.1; 33.8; 34.6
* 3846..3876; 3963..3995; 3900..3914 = -0.14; 21.7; 25.8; 24.4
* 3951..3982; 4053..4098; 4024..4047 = -0.16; 20.3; 34.9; 35.8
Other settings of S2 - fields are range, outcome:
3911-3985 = 19.8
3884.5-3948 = 20.4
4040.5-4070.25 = 34.1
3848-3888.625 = 21.1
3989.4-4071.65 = 35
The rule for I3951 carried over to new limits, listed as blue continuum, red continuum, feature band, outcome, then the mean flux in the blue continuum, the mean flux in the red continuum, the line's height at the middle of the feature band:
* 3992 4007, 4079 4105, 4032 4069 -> 0.05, 34.1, 37.5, 36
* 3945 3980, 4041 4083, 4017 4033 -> -0.23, 20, 34.3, 29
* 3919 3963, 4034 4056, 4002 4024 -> -0.20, 18.3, 35.6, 30.3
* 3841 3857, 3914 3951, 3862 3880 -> -0.06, 22.1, 17.8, 20.9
